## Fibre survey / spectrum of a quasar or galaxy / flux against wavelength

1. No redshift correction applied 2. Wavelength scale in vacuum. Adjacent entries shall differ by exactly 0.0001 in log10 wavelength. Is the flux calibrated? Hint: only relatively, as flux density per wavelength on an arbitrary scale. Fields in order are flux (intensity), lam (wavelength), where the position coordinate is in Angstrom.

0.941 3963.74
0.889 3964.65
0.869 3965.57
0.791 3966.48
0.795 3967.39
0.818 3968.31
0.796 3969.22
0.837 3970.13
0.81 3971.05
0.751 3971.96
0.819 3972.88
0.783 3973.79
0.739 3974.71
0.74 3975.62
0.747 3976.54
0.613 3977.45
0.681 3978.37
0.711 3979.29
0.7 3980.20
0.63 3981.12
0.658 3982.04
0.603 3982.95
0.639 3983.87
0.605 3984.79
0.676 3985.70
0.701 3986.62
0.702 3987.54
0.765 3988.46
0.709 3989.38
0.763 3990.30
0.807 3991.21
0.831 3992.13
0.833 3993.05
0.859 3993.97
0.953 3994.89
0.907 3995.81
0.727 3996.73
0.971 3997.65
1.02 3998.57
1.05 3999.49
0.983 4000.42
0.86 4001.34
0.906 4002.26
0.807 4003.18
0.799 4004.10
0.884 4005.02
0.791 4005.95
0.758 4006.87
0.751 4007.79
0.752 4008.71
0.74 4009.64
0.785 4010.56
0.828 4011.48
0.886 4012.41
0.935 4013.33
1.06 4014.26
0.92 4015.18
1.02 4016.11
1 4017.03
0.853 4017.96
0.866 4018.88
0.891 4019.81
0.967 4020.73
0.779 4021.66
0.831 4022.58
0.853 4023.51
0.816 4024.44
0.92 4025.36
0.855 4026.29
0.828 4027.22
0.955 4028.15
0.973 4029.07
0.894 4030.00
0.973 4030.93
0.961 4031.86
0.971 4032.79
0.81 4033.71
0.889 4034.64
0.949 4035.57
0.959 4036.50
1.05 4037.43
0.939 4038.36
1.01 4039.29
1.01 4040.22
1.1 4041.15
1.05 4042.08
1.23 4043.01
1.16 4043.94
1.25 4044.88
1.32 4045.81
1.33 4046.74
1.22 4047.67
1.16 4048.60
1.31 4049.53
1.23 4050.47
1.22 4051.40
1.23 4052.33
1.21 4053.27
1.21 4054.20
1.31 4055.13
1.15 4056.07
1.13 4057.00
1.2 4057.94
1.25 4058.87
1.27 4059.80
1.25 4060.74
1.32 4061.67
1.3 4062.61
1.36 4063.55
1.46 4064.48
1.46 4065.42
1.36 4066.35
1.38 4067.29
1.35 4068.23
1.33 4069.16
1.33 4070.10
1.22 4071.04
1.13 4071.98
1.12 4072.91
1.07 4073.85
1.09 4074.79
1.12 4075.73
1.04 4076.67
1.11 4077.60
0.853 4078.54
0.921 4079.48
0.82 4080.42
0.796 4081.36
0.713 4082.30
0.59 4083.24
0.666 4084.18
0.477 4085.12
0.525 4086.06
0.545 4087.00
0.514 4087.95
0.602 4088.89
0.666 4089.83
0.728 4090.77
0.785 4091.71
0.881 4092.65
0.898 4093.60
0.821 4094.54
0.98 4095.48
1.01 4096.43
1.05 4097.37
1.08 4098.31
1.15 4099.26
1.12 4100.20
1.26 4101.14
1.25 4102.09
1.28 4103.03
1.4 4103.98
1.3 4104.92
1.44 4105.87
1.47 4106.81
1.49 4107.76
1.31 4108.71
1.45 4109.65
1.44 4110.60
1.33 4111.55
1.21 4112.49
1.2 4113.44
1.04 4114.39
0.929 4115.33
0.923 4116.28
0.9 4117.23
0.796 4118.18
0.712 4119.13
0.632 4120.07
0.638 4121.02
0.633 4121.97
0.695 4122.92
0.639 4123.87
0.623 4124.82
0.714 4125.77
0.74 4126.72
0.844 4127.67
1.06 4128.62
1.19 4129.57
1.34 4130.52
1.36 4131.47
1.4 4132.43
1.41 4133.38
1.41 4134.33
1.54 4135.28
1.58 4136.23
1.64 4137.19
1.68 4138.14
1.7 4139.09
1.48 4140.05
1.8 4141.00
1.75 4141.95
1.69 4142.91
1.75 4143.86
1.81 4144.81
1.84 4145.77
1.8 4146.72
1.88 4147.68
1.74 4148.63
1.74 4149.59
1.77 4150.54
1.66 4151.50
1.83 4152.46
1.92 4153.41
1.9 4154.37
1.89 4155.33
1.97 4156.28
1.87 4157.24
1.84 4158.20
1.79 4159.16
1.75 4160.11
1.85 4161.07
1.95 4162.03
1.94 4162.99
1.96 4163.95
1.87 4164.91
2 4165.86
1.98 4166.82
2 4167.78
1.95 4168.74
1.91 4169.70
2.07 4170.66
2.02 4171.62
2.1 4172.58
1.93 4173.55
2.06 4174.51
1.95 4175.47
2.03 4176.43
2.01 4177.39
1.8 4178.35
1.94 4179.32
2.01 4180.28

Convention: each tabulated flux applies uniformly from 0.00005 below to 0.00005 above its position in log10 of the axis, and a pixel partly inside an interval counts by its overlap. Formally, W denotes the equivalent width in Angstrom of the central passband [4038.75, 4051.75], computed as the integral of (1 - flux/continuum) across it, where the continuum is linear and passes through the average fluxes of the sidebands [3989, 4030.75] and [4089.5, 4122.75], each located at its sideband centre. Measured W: -3.3 Angstrom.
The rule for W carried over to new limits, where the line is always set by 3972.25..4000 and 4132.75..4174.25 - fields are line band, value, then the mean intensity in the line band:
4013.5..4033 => 1.62 Angstrom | 0.913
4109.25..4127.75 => 7.95 Angstrom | 0.903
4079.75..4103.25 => 9.66 Angstrom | 0.845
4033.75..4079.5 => 0.87 Angstrom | 1.18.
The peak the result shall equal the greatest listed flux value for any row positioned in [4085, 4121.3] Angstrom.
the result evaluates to 1.49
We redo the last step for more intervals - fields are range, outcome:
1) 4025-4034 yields 0.973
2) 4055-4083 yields 1.46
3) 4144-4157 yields 1.97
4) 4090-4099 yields 1.08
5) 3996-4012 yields 1.05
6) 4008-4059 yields 1.33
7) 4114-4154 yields 1.92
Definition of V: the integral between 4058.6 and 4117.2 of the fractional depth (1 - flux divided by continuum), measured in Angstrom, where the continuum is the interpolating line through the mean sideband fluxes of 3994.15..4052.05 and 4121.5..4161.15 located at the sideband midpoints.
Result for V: 8.1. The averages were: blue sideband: 0.96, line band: 1.08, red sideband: 1.51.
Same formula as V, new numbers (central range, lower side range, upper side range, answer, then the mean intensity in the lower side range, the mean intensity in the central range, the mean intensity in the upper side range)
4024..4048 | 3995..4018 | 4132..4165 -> 1.1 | 0.881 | 1.02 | 1.75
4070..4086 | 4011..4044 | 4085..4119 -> 1.3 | 0.942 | 0.925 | 1.04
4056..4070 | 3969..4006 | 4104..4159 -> -2.7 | 0.784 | 1.31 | 1.38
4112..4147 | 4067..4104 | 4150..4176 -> 7.1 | 0.959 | 1.22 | 1.92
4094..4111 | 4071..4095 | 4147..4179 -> -2.2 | 0.828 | 1.24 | 1.91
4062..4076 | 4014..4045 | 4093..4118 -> -2.7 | 0.955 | 1.27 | 1.18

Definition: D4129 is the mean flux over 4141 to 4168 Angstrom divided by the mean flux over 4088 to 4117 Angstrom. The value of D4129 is 1.67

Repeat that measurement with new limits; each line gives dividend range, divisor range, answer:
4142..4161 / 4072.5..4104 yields 2.01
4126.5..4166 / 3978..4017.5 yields 2.05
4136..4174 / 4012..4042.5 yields 1.97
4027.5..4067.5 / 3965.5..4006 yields 1.47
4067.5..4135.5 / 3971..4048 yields 1.16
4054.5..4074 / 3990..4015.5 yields 1.48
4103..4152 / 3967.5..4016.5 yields 1.63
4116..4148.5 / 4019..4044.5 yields 1.33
